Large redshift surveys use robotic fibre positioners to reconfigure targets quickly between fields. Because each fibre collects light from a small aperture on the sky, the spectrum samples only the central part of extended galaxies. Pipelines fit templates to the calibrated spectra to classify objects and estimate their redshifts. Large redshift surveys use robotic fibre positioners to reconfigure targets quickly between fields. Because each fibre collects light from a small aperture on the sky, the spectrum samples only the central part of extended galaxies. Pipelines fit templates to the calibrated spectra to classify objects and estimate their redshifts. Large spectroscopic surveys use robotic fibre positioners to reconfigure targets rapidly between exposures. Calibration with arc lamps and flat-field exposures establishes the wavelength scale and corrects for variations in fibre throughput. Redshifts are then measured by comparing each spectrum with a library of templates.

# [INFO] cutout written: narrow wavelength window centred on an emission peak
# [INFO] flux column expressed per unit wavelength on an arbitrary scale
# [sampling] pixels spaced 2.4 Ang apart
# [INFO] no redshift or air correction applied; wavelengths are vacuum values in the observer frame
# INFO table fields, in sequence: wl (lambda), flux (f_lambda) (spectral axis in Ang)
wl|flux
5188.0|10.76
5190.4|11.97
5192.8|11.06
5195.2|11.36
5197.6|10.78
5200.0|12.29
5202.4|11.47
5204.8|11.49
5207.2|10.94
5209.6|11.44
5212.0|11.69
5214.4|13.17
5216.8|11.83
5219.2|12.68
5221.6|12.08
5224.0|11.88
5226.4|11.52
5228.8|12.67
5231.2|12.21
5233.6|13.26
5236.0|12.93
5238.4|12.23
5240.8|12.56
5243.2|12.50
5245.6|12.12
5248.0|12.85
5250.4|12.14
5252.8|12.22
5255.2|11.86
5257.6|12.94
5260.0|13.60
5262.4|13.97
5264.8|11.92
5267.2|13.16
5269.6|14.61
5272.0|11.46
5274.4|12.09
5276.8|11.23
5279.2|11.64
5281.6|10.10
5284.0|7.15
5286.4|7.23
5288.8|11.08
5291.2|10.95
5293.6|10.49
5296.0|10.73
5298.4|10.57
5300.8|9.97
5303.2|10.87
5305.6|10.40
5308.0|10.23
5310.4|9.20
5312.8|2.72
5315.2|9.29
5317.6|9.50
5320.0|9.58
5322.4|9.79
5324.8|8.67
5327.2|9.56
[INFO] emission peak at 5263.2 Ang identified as C III]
